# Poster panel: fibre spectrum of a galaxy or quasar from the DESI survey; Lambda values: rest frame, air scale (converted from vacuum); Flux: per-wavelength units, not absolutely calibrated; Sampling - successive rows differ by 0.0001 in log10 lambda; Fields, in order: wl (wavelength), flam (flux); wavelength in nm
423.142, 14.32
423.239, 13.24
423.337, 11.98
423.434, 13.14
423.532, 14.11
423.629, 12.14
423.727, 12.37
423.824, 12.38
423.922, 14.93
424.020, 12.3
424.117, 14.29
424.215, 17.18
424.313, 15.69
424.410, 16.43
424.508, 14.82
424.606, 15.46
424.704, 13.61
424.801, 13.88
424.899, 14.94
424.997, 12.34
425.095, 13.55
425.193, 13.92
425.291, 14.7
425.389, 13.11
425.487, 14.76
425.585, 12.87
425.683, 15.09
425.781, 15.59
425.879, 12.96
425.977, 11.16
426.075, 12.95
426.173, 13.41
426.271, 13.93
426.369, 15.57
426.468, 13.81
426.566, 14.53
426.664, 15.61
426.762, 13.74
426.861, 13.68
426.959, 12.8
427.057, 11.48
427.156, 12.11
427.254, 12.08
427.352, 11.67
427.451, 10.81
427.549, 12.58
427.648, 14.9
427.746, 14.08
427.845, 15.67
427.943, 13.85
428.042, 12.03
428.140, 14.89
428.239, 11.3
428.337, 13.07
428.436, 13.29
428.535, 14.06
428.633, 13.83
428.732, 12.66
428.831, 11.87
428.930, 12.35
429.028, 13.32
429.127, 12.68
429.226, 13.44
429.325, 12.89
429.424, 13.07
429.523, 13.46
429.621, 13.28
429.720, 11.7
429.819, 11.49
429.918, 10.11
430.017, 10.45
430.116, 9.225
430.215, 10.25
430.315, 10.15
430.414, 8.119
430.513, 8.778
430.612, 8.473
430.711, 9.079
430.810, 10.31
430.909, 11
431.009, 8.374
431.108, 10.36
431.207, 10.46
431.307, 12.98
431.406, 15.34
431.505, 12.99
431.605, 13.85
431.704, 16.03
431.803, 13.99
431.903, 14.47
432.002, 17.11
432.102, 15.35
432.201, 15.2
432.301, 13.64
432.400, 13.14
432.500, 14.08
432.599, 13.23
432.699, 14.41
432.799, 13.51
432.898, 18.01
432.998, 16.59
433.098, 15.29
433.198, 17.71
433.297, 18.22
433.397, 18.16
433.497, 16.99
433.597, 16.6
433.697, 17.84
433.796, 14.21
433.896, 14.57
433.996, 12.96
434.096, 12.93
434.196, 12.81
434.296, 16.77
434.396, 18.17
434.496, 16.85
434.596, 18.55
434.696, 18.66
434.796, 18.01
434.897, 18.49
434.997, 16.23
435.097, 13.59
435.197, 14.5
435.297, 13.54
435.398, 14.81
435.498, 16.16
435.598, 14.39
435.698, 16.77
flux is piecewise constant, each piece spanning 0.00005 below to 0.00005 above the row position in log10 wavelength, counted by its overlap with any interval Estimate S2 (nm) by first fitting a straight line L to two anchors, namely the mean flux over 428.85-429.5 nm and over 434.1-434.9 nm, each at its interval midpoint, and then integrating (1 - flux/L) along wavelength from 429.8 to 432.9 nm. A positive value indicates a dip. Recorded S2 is 0.51 nm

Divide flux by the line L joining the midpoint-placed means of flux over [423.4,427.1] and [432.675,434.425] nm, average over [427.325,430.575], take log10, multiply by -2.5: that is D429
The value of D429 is 0.202 mag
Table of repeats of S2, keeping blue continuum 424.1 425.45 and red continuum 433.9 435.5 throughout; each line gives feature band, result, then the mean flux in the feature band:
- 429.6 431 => 0.48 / 10.1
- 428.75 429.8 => 0.16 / 12.8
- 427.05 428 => 0.12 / 13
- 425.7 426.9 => 0.07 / 13.9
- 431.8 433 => 0.05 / 14.8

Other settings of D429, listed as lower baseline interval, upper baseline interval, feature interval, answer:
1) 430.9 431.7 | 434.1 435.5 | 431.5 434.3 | -0.09 mag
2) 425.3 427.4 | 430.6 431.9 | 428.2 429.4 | -0.01 mag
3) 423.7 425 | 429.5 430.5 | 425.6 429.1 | -0.08 mag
